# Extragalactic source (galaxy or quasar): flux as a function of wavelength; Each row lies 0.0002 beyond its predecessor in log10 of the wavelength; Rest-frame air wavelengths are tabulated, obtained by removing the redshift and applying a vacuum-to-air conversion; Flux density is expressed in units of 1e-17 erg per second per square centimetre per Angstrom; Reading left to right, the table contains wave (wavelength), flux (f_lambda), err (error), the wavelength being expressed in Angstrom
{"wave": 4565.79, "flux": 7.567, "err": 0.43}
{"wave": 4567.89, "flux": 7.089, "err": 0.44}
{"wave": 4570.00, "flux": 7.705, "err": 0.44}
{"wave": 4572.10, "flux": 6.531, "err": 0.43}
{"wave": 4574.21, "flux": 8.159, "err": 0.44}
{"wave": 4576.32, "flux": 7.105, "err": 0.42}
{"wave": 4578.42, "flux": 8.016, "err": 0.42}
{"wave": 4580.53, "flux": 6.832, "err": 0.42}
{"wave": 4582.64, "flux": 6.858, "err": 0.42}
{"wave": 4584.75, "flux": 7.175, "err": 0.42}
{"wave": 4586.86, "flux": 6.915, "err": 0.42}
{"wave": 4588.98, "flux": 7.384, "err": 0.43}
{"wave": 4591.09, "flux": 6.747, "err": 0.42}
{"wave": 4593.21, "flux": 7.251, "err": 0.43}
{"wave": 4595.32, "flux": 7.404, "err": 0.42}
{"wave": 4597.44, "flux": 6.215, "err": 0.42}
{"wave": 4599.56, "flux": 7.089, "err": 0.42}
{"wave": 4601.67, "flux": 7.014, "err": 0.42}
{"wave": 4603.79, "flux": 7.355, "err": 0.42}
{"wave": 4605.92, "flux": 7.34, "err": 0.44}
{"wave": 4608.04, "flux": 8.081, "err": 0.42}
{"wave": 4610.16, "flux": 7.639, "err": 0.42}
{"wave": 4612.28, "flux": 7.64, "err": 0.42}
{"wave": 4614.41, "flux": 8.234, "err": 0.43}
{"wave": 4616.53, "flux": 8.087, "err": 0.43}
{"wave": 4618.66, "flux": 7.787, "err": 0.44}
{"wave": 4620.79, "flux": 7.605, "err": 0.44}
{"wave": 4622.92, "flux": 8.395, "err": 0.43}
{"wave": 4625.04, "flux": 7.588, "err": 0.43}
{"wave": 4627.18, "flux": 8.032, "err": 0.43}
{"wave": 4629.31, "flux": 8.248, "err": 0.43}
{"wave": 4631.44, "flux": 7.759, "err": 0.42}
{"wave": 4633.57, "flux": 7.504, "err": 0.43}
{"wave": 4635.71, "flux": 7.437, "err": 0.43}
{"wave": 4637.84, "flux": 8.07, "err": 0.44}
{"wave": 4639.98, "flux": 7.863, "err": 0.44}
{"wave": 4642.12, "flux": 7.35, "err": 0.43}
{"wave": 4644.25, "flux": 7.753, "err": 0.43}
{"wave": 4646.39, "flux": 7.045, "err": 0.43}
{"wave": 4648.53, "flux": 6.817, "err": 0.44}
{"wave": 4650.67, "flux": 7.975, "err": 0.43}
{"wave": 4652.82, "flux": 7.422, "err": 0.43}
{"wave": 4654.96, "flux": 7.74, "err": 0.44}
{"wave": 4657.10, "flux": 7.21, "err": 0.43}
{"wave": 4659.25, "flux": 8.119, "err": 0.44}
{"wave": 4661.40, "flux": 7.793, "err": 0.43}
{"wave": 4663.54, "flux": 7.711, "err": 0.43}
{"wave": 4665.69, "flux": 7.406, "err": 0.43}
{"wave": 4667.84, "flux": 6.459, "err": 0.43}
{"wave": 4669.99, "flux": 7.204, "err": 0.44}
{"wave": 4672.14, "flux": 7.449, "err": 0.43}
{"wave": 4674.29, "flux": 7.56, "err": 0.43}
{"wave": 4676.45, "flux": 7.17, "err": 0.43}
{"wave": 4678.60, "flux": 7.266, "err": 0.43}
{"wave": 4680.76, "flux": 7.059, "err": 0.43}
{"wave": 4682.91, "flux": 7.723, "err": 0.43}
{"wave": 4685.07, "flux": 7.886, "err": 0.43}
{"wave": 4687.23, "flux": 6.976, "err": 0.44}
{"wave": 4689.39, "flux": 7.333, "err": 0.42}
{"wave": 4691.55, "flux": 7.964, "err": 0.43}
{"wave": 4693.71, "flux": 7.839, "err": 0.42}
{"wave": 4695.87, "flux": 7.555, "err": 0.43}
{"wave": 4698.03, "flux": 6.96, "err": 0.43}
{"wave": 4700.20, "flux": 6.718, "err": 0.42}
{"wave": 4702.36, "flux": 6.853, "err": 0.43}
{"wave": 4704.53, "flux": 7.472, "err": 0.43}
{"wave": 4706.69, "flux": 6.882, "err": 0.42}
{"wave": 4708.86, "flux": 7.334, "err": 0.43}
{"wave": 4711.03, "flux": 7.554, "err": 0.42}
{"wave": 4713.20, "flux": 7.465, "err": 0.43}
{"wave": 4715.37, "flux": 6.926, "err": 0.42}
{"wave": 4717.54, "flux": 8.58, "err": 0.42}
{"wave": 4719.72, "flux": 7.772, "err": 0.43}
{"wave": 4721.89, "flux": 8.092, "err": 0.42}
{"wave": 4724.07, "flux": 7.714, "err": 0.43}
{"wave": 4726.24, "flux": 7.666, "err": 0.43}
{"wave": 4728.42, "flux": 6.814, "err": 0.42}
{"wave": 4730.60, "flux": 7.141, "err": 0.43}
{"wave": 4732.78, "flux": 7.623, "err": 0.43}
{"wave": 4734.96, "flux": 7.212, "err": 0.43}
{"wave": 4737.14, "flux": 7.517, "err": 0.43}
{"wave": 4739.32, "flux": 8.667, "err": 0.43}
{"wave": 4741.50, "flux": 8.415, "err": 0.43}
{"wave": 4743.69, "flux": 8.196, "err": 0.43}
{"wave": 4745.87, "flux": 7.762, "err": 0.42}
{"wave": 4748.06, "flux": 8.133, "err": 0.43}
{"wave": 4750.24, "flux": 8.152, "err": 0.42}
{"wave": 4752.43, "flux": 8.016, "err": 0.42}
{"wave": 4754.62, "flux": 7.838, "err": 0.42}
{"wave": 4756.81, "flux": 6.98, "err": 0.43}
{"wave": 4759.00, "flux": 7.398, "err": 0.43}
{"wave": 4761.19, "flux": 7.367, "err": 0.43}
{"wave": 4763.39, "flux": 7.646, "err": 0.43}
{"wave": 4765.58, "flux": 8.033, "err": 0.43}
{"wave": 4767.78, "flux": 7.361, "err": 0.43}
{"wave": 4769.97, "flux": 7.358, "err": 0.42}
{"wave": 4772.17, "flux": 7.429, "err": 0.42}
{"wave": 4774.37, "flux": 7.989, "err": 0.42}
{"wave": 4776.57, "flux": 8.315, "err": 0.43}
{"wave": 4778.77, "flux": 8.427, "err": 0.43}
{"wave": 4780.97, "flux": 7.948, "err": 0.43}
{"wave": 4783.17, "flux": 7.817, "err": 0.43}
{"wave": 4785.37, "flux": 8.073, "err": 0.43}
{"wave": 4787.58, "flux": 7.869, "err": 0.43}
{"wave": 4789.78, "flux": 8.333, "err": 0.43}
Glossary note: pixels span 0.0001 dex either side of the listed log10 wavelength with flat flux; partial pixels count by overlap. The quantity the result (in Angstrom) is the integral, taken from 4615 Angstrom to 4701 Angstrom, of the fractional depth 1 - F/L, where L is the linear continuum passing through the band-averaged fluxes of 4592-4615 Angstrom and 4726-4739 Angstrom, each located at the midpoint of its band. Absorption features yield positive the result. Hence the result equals -2.1 Angstrom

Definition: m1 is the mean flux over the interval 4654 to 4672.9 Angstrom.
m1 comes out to 7.45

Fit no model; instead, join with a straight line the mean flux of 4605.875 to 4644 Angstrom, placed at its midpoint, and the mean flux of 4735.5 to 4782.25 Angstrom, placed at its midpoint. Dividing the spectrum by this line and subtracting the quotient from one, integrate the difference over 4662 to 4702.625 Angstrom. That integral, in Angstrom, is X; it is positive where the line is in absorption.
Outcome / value 2.6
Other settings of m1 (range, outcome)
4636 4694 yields 7.48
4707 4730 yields 7.56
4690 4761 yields 7.6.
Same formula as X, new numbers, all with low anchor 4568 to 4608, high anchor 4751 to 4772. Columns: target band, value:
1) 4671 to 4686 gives -0.1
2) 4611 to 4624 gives -1.3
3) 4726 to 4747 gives -0.6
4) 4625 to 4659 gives -1.5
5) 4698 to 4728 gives 0.1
